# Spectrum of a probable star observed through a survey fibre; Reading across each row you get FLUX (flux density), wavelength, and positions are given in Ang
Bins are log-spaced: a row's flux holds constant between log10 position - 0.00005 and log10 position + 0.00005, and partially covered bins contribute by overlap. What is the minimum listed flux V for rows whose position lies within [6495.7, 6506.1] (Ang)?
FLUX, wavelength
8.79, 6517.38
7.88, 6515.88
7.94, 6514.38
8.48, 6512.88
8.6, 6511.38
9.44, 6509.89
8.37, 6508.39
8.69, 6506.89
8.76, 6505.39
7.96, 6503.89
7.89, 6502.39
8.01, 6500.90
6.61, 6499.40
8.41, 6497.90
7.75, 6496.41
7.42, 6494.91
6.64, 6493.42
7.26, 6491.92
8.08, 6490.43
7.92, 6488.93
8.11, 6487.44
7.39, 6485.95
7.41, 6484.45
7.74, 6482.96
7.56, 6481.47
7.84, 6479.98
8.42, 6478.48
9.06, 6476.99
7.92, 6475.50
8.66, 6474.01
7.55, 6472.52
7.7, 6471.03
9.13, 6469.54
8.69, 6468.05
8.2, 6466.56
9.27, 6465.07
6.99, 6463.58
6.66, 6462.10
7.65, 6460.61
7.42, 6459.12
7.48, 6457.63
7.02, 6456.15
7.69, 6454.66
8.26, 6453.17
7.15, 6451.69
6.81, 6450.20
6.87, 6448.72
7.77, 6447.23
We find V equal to 6.61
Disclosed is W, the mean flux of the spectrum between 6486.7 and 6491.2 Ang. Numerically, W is 8.04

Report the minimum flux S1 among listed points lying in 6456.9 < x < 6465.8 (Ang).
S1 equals 6.66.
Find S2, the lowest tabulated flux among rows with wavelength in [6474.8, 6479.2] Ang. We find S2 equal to 7.92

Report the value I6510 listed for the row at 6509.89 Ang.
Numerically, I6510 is 9.44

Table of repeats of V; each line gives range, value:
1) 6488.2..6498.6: 6.64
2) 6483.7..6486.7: 7.39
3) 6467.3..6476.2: 7.55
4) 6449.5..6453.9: 6.81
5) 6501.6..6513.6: 7.89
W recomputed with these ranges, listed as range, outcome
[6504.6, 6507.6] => 8.7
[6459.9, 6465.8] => 7.64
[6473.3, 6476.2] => 8.29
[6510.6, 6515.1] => 8.37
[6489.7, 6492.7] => 7.66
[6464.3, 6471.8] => 8.58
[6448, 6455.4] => 7.36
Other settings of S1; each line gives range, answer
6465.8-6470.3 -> 8.2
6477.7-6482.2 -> 7.56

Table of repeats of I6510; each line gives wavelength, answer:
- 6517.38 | 8.79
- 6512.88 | 8.48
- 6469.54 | 9.13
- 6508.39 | 8.37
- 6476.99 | 9.06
